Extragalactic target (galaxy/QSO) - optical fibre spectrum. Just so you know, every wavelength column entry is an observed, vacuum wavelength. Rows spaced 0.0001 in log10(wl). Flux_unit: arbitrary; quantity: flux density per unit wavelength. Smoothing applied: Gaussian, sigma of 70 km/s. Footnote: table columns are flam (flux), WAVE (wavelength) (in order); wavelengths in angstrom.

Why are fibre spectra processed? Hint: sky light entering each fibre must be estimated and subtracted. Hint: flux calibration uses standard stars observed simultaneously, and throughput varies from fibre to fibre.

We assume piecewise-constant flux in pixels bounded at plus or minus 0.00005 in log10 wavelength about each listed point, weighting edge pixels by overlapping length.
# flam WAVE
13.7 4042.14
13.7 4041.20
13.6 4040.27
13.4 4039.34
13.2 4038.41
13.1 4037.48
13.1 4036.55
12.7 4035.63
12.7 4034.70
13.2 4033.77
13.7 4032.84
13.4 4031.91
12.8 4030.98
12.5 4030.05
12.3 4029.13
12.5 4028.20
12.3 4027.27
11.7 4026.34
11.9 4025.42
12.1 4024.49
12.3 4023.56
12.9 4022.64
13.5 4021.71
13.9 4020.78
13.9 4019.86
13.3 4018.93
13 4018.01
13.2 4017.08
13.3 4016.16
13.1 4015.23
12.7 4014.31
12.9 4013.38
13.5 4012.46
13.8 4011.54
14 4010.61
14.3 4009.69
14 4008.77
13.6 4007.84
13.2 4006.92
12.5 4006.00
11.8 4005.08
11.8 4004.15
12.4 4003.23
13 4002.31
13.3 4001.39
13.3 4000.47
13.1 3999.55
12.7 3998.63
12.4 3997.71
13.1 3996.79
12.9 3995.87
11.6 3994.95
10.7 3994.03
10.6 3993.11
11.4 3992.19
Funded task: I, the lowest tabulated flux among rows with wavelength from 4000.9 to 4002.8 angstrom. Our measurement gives 13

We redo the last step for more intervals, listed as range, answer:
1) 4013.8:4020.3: 12.7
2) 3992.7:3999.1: 10.6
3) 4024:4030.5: 11.7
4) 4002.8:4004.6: 11.8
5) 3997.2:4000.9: 12.4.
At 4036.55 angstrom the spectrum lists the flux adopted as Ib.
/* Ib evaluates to 13.1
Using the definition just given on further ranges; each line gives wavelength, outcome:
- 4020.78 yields 13.9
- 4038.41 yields 13.2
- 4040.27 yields 13.6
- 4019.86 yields 13.9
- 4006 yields 12.5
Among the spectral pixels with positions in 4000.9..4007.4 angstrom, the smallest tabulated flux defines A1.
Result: 11.8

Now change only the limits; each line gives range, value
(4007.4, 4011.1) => 13.6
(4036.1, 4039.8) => 13.1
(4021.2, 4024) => 12.3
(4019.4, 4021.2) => 13.9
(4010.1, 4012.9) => 13.5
